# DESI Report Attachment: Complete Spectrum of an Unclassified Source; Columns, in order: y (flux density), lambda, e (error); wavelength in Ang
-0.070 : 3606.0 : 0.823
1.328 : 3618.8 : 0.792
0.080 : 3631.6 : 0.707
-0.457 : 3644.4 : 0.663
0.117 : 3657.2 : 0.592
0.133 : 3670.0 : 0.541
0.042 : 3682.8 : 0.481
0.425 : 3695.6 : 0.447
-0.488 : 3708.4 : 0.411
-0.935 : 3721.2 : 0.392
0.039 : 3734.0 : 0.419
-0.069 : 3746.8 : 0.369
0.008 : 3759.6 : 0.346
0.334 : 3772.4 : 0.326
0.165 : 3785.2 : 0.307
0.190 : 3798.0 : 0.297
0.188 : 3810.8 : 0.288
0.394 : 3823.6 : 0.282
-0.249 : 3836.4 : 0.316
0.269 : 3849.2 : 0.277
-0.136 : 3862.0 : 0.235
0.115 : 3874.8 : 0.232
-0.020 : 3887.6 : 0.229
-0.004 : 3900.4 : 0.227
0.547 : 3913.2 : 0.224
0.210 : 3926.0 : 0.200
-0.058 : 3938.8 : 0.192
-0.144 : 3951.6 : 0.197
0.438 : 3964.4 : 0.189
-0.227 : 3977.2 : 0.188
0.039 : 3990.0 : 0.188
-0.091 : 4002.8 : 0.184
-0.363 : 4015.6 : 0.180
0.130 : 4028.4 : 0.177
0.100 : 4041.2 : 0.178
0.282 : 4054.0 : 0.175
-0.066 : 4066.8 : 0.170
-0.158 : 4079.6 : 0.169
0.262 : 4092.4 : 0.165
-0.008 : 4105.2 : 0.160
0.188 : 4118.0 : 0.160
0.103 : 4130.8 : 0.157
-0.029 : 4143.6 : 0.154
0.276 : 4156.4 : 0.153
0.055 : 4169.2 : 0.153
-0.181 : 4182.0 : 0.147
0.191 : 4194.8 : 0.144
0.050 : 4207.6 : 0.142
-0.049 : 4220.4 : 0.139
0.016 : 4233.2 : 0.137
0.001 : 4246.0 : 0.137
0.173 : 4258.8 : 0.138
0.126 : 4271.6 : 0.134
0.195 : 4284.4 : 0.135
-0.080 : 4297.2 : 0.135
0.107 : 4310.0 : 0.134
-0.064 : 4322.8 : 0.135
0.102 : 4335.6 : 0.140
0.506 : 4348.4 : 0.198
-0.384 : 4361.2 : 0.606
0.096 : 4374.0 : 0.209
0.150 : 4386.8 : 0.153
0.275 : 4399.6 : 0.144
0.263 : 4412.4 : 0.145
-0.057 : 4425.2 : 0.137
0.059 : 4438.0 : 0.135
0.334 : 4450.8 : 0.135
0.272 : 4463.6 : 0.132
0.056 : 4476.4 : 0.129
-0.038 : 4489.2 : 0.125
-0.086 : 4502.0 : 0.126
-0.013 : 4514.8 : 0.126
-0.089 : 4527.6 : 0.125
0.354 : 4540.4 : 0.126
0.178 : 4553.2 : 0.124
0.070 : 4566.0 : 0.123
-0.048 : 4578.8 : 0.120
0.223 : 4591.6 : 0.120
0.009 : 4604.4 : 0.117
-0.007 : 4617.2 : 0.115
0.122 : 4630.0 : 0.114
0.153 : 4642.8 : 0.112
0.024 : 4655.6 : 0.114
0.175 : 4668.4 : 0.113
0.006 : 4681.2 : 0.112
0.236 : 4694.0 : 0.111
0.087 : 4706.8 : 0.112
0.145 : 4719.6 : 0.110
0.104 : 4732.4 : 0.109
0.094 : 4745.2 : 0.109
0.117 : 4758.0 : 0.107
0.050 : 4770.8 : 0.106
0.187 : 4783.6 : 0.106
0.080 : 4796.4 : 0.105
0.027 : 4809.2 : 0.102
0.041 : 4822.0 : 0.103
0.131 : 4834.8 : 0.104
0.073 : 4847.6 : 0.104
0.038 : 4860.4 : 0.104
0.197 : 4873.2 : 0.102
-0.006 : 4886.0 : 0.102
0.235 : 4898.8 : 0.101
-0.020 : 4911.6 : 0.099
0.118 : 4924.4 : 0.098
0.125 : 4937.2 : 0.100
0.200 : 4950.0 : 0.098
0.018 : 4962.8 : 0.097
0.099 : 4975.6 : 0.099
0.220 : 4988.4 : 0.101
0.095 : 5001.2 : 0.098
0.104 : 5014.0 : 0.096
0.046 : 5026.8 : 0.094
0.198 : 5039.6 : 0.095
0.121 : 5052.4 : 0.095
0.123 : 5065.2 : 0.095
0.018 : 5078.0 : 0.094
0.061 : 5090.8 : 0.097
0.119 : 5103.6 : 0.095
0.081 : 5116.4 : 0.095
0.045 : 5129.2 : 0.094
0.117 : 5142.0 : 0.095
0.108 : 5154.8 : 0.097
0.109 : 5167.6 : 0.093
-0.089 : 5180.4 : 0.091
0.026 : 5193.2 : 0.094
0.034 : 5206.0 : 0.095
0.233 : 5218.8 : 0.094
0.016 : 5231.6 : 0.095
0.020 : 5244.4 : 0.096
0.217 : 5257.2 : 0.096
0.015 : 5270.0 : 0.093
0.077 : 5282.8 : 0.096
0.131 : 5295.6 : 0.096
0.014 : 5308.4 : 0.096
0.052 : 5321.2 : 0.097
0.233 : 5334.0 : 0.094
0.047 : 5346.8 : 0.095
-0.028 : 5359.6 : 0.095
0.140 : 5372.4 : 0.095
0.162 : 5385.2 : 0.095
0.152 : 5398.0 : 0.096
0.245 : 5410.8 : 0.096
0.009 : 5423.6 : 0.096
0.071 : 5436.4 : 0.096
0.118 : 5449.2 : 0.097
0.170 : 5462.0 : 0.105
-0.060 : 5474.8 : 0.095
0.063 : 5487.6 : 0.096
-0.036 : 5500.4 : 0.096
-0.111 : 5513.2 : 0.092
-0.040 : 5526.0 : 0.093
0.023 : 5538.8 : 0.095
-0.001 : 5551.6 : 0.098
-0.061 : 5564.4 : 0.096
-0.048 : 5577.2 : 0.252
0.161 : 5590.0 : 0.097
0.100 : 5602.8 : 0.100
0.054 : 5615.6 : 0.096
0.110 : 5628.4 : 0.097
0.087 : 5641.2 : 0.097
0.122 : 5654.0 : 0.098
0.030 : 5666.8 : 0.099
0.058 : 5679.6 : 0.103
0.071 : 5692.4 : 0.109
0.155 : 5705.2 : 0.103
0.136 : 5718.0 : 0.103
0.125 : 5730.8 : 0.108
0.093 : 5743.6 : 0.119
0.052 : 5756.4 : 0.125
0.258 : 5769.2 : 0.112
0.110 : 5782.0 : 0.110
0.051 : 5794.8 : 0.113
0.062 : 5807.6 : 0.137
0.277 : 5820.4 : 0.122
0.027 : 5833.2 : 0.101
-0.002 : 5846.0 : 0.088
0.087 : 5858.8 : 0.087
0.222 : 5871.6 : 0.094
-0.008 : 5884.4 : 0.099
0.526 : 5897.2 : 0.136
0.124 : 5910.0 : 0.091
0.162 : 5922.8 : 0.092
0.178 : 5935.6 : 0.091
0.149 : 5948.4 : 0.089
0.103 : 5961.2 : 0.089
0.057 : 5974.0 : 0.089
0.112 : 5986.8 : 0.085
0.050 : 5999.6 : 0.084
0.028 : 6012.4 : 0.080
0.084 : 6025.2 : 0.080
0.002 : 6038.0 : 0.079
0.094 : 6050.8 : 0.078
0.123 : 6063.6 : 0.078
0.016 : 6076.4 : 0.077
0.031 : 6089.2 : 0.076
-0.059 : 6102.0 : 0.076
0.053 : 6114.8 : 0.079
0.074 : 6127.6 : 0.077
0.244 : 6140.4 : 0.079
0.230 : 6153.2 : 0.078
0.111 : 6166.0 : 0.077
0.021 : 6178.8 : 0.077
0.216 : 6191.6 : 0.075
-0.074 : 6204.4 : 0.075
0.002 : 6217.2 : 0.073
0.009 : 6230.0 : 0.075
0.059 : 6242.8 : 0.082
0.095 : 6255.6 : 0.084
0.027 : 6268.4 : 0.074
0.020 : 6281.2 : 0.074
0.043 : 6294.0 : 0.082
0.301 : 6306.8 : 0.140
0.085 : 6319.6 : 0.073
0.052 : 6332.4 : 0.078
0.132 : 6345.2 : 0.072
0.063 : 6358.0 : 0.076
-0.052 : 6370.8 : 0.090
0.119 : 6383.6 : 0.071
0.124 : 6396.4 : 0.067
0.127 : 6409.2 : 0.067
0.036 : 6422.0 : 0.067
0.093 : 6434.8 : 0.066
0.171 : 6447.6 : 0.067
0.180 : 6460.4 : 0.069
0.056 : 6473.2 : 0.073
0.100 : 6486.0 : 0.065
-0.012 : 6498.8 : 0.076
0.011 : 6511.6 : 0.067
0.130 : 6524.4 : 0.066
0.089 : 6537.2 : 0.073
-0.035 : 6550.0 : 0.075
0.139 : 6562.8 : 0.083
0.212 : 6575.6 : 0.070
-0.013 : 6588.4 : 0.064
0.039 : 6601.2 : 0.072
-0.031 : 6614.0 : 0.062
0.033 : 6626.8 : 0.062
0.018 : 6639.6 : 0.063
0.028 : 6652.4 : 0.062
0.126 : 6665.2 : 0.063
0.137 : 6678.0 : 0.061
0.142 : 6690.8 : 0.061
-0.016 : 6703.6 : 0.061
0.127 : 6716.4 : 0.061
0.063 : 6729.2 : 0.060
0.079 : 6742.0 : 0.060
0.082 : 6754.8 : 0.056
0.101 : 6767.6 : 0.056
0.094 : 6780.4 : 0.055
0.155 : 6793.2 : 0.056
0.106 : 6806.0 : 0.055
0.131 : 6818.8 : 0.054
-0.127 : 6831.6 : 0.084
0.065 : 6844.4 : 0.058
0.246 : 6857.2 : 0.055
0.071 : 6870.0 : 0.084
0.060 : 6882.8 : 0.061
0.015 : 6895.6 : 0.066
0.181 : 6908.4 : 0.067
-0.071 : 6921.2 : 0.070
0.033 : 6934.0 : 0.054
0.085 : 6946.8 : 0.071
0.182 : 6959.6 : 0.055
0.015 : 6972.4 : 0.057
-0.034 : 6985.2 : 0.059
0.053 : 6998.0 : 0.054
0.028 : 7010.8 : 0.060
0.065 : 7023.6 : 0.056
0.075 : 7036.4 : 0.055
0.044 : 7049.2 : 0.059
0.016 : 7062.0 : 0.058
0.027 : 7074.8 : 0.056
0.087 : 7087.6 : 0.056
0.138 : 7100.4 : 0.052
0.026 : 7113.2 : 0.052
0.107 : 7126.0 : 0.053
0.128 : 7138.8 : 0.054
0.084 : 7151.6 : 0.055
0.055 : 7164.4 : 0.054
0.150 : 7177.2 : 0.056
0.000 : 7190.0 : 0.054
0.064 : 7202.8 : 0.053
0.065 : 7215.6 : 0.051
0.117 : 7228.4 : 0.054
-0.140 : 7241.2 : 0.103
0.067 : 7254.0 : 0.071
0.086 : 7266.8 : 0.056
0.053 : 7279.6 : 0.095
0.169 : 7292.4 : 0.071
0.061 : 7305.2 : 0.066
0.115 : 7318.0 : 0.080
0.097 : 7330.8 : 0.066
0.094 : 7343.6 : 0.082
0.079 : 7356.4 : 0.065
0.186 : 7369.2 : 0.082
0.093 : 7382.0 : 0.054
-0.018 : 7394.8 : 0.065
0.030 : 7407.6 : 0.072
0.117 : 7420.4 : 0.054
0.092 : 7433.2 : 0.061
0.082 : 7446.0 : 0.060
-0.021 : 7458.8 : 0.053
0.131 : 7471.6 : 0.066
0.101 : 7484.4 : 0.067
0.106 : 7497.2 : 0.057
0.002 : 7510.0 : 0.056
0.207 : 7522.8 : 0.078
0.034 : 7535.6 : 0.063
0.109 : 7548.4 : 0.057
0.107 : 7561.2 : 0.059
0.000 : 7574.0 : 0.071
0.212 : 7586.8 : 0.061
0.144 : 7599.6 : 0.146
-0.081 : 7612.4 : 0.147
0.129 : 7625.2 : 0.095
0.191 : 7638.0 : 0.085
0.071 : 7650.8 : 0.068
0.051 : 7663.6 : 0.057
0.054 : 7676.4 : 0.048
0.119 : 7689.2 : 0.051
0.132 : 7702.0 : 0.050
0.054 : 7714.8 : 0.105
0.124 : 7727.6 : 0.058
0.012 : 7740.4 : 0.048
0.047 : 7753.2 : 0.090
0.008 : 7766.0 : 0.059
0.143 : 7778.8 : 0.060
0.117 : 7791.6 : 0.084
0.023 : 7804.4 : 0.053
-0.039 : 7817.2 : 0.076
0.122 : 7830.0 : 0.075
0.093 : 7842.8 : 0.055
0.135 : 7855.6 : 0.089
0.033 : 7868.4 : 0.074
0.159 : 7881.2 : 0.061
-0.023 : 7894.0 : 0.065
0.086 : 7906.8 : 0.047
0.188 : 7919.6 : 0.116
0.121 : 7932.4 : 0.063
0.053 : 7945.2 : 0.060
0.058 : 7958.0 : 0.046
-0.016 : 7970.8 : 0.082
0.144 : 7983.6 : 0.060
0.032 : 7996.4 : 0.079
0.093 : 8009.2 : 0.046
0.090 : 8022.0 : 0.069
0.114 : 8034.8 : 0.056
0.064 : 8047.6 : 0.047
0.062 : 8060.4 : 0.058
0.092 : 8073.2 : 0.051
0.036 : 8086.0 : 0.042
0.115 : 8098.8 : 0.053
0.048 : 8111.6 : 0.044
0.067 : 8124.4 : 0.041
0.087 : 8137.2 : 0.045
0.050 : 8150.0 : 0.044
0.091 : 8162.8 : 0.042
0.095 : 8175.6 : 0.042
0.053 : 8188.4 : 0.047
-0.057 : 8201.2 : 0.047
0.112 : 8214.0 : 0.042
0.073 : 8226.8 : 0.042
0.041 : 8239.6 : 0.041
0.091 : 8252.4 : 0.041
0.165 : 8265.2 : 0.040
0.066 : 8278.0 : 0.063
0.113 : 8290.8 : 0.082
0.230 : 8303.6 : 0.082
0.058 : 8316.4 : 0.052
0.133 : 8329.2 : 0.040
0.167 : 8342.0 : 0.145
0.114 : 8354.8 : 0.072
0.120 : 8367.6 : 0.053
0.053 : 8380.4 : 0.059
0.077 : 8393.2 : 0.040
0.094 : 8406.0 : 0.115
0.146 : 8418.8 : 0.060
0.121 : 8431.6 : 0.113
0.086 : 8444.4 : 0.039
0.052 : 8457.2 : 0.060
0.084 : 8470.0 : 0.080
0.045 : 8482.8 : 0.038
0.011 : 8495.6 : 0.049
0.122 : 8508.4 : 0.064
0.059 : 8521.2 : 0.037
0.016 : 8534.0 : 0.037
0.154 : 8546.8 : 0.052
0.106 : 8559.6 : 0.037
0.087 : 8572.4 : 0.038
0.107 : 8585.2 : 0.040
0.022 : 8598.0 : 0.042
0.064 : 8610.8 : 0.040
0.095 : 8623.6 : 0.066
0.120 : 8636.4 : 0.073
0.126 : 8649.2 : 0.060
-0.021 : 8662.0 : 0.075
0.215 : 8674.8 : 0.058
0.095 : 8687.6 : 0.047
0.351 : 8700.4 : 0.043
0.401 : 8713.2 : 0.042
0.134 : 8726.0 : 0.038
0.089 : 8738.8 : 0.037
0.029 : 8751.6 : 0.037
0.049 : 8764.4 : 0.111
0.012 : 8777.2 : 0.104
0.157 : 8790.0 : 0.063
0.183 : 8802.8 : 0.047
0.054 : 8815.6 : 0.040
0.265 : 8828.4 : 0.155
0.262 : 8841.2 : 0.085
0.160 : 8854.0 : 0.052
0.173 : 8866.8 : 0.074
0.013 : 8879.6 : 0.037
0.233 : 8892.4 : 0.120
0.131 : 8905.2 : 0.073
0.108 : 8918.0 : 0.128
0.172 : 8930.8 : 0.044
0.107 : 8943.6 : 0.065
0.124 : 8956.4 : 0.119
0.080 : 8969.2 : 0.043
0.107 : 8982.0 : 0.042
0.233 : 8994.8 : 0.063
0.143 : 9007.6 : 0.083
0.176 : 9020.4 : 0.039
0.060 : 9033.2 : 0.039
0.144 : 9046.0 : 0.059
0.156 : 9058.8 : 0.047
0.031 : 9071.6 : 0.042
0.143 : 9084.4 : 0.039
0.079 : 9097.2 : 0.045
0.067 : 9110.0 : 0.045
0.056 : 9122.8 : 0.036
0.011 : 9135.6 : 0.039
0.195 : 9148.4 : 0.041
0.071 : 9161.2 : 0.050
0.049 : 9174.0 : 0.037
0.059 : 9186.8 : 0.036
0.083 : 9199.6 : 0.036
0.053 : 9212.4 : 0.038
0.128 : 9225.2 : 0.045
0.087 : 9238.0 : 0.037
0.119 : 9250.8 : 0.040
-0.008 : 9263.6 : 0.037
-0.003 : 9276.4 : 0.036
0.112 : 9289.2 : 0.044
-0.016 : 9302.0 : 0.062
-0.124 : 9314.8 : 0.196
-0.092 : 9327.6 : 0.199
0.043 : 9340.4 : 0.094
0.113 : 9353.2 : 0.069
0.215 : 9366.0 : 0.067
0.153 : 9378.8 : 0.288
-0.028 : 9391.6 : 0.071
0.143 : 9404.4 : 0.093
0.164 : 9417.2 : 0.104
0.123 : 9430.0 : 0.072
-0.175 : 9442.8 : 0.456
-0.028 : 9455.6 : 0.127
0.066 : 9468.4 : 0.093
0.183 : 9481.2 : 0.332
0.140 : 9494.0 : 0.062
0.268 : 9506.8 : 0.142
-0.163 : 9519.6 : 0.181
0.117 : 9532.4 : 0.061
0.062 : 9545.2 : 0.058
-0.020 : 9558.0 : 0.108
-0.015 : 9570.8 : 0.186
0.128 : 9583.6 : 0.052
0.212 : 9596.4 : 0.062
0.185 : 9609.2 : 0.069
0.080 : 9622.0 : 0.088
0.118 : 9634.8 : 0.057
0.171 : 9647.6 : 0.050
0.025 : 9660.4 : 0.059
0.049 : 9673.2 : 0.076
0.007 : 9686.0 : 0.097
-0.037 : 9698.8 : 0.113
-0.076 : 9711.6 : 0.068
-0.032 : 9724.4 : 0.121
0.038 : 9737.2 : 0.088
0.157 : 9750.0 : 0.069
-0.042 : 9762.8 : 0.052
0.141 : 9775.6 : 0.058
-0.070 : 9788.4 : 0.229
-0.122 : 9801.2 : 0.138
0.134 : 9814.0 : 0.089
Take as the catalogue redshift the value 1.335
